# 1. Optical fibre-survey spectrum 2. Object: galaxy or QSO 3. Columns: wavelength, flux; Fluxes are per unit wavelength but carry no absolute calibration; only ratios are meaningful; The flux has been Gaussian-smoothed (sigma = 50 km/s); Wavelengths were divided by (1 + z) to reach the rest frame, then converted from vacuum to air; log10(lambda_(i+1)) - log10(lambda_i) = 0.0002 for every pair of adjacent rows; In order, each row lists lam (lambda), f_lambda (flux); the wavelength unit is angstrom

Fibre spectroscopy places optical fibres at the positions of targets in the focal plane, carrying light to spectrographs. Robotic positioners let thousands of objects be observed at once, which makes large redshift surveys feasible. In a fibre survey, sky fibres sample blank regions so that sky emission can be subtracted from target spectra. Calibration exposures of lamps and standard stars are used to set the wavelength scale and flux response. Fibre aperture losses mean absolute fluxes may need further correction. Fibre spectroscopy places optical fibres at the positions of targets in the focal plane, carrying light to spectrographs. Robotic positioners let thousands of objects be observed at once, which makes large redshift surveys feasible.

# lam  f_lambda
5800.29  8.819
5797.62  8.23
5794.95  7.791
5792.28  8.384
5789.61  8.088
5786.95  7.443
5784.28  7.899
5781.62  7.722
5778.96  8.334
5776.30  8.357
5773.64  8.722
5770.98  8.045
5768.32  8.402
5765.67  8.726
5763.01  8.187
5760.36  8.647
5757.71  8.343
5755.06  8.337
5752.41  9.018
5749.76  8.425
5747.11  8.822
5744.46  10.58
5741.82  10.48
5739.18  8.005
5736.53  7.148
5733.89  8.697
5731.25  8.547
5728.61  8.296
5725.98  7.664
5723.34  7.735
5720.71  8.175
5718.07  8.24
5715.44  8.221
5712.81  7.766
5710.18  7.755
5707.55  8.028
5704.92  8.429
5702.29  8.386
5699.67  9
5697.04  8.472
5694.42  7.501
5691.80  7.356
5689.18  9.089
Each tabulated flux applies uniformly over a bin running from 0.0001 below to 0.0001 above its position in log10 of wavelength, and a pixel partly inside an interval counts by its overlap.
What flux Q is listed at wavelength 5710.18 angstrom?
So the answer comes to 7.755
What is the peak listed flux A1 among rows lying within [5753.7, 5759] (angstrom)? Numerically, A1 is 8.343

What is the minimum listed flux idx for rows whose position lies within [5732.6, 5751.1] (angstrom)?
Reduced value 7.148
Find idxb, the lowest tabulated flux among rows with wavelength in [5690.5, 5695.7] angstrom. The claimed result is 7.356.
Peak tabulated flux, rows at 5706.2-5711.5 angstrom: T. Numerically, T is 8.028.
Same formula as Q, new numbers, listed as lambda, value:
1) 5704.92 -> 8.429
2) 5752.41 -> 9.018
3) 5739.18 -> 8.005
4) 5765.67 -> 8.726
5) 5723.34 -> 7.735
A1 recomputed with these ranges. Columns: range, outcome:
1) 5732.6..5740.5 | 8.697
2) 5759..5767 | 8.726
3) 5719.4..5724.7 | 8.175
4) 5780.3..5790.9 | 8.088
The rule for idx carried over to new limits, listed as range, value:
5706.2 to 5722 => 7.755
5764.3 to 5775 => 8.045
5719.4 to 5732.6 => 7.664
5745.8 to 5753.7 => 8.425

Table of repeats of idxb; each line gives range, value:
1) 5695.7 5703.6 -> 8.386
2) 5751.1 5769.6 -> 8.187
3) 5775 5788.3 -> 7.443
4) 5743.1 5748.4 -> 8.822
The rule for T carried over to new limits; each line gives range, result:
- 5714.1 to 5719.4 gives 8.24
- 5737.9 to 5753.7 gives 10.58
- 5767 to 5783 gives 8.722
